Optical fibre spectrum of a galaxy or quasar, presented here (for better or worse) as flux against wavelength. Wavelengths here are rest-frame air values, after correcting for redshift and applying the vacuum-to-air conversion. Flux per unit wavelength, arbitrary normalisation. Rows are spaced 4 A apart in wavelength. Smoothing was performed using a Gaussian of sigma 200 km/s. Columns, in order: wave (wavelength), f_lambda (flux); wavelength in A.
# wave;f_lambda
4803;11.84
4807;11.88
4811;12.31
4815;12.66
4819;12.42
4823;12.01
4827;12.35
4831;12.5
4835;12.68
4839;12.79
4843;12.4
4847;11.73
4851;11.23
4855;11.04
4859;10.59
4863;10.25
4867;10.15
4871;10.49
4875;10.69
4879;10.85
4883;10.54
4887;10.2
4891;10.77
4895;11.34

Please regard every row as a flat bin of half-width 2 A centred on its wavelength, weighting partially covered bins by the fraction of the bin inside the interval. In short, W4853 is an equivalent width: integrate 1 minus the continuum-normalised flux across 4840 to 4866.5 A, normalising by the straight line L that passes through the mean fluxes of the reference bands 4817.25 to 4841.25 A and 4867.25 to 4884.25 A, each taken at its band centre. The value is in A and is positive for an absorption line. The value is 0.7 A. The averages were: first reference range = 12.5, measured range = 11.2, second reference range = 10.6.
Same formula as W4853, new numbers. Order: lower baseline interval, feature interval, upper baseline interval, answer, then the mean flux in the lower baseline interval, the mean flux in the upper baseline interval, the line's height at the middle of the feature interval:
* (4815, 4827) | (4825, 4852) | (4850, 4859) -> -1.5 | 12.3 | 11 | 11.6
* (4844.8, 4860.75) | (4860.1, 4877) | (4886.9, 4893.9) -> 0.9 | 11.2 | 10.7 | 11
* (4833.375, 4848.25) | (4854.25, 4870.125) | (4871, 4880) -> 1.3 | 12.4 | 10.7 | 11.4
